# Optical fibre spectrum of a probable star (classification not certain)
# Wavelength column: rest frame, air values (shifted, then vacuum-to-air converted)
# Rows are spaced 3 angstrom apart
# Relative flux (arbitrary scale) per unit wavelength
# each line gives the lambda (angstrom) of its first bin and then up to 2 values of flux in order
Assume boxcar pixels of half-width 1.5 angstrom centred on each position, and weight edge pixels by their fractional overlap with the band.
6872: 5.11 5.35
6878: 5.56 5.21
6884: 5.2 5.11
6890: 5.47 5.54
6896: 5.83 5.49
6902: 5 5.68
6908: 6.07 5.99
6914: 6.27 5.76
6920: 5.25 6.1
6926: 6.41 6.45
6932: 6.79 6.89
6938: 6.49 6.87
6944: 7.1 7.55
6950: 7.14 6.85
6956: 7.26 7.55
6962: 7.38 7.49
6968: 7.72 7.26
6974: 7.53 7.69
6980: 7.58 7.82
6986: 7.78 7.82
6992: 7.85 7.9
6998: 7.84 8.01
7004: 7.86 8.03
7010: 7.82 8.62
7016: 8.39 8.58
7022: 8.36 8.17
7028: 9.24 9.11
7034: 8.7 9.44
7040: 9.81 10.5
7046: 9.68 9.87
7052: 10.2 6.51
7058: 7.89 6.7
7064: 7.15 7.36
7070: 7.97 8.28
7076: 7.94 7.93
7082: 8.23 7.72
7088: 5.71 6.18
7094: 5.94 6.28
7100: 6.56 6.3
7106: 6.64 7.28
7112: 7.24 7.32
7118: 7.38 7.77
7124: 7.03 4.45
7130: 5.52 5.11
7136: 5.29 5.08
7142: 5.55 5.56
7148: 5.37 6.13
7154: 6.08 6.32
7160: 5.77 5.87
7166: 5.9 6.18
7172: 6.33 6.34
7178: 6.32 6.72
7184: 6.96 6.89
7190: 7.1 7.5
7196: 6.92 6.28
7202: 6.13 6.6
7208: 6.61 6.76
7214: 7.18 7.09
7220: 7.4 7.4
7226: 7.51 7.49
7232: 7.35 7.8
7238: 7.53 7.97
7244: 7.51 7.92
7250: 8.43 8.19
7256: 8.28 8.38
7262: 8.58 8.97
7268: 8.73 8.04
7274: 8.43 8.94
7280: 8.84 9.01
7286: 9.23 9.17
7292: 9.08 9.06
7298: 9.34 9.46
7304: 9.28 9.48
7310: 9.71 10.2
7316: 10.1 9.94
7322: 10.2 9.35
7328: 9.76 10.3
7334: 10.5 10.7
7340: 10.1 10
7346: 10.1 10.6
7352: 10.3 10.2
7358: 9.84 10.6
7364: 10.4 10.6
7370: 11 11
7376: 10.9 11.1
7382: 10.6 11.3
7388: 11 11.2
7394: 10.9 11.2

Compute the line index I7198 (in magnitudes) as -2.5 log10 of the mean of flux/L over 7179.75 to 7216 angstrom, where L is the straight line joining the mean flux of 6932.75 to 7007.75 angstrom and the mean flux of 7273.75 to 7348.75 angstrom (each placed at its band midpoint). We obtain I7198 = 0.294 mag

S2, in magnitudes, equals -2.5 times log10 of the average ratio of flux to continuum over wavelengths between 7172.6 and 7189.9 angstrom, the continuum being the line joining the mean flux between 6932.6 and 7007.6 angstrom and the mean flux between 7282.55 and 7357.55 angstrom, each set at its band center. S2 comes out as 0.31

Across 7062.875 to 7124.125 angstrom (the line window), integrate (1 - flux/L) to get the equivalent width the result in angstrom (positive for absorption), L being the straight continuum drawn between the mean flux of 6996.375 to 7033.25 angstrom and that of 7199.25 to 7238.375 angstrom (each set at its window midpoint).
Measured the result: 5.5 angstrom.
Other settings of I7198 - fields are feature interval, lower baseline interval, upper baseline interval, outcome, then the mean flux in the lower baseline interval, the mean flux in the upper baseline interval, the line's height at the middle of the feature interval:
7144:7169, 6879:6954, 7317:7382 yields 0.391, 6.09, 10.4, 8.46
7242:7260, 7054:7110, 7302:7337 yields 0.126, 7.09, 9.92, 9.1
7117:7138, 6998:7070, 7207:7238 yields 0.294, 8.5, 7.28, 7.89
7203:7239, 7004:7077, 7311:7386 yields 0.312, 8.5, 10.4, 9.6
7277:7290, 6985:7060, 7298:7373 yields 0.093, 8.55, 10.1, 9.86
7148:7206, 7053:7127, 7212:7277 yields 0.181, 7.1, 7.93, 7.57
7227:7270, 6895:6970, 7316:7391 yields 0.174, 6.54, 10.4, 9.47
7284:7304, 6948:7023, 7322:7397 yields 0.092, 7.76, 10.5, 10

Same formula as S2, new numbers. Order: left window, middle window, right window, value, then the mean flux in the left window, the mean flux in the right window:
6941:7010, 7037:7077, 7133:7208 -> -0.21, 7.58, 6.2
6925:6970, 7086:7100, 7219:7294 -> 0.24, 7.07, 8.26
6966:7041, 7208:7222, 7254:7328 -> 0.25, 8.18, 9.16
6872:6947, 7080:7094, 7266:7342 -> 0.10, 5.93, 9.48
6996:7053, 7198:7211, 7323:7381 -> 0.44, 8.83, 10.4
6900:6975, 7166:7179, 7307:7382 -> 0.37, 6.66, 10.3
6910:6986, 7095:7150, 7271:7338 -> 0.30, 6.95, 9.51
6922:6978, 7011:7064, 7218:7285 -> -0.18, 7.08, 8.12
